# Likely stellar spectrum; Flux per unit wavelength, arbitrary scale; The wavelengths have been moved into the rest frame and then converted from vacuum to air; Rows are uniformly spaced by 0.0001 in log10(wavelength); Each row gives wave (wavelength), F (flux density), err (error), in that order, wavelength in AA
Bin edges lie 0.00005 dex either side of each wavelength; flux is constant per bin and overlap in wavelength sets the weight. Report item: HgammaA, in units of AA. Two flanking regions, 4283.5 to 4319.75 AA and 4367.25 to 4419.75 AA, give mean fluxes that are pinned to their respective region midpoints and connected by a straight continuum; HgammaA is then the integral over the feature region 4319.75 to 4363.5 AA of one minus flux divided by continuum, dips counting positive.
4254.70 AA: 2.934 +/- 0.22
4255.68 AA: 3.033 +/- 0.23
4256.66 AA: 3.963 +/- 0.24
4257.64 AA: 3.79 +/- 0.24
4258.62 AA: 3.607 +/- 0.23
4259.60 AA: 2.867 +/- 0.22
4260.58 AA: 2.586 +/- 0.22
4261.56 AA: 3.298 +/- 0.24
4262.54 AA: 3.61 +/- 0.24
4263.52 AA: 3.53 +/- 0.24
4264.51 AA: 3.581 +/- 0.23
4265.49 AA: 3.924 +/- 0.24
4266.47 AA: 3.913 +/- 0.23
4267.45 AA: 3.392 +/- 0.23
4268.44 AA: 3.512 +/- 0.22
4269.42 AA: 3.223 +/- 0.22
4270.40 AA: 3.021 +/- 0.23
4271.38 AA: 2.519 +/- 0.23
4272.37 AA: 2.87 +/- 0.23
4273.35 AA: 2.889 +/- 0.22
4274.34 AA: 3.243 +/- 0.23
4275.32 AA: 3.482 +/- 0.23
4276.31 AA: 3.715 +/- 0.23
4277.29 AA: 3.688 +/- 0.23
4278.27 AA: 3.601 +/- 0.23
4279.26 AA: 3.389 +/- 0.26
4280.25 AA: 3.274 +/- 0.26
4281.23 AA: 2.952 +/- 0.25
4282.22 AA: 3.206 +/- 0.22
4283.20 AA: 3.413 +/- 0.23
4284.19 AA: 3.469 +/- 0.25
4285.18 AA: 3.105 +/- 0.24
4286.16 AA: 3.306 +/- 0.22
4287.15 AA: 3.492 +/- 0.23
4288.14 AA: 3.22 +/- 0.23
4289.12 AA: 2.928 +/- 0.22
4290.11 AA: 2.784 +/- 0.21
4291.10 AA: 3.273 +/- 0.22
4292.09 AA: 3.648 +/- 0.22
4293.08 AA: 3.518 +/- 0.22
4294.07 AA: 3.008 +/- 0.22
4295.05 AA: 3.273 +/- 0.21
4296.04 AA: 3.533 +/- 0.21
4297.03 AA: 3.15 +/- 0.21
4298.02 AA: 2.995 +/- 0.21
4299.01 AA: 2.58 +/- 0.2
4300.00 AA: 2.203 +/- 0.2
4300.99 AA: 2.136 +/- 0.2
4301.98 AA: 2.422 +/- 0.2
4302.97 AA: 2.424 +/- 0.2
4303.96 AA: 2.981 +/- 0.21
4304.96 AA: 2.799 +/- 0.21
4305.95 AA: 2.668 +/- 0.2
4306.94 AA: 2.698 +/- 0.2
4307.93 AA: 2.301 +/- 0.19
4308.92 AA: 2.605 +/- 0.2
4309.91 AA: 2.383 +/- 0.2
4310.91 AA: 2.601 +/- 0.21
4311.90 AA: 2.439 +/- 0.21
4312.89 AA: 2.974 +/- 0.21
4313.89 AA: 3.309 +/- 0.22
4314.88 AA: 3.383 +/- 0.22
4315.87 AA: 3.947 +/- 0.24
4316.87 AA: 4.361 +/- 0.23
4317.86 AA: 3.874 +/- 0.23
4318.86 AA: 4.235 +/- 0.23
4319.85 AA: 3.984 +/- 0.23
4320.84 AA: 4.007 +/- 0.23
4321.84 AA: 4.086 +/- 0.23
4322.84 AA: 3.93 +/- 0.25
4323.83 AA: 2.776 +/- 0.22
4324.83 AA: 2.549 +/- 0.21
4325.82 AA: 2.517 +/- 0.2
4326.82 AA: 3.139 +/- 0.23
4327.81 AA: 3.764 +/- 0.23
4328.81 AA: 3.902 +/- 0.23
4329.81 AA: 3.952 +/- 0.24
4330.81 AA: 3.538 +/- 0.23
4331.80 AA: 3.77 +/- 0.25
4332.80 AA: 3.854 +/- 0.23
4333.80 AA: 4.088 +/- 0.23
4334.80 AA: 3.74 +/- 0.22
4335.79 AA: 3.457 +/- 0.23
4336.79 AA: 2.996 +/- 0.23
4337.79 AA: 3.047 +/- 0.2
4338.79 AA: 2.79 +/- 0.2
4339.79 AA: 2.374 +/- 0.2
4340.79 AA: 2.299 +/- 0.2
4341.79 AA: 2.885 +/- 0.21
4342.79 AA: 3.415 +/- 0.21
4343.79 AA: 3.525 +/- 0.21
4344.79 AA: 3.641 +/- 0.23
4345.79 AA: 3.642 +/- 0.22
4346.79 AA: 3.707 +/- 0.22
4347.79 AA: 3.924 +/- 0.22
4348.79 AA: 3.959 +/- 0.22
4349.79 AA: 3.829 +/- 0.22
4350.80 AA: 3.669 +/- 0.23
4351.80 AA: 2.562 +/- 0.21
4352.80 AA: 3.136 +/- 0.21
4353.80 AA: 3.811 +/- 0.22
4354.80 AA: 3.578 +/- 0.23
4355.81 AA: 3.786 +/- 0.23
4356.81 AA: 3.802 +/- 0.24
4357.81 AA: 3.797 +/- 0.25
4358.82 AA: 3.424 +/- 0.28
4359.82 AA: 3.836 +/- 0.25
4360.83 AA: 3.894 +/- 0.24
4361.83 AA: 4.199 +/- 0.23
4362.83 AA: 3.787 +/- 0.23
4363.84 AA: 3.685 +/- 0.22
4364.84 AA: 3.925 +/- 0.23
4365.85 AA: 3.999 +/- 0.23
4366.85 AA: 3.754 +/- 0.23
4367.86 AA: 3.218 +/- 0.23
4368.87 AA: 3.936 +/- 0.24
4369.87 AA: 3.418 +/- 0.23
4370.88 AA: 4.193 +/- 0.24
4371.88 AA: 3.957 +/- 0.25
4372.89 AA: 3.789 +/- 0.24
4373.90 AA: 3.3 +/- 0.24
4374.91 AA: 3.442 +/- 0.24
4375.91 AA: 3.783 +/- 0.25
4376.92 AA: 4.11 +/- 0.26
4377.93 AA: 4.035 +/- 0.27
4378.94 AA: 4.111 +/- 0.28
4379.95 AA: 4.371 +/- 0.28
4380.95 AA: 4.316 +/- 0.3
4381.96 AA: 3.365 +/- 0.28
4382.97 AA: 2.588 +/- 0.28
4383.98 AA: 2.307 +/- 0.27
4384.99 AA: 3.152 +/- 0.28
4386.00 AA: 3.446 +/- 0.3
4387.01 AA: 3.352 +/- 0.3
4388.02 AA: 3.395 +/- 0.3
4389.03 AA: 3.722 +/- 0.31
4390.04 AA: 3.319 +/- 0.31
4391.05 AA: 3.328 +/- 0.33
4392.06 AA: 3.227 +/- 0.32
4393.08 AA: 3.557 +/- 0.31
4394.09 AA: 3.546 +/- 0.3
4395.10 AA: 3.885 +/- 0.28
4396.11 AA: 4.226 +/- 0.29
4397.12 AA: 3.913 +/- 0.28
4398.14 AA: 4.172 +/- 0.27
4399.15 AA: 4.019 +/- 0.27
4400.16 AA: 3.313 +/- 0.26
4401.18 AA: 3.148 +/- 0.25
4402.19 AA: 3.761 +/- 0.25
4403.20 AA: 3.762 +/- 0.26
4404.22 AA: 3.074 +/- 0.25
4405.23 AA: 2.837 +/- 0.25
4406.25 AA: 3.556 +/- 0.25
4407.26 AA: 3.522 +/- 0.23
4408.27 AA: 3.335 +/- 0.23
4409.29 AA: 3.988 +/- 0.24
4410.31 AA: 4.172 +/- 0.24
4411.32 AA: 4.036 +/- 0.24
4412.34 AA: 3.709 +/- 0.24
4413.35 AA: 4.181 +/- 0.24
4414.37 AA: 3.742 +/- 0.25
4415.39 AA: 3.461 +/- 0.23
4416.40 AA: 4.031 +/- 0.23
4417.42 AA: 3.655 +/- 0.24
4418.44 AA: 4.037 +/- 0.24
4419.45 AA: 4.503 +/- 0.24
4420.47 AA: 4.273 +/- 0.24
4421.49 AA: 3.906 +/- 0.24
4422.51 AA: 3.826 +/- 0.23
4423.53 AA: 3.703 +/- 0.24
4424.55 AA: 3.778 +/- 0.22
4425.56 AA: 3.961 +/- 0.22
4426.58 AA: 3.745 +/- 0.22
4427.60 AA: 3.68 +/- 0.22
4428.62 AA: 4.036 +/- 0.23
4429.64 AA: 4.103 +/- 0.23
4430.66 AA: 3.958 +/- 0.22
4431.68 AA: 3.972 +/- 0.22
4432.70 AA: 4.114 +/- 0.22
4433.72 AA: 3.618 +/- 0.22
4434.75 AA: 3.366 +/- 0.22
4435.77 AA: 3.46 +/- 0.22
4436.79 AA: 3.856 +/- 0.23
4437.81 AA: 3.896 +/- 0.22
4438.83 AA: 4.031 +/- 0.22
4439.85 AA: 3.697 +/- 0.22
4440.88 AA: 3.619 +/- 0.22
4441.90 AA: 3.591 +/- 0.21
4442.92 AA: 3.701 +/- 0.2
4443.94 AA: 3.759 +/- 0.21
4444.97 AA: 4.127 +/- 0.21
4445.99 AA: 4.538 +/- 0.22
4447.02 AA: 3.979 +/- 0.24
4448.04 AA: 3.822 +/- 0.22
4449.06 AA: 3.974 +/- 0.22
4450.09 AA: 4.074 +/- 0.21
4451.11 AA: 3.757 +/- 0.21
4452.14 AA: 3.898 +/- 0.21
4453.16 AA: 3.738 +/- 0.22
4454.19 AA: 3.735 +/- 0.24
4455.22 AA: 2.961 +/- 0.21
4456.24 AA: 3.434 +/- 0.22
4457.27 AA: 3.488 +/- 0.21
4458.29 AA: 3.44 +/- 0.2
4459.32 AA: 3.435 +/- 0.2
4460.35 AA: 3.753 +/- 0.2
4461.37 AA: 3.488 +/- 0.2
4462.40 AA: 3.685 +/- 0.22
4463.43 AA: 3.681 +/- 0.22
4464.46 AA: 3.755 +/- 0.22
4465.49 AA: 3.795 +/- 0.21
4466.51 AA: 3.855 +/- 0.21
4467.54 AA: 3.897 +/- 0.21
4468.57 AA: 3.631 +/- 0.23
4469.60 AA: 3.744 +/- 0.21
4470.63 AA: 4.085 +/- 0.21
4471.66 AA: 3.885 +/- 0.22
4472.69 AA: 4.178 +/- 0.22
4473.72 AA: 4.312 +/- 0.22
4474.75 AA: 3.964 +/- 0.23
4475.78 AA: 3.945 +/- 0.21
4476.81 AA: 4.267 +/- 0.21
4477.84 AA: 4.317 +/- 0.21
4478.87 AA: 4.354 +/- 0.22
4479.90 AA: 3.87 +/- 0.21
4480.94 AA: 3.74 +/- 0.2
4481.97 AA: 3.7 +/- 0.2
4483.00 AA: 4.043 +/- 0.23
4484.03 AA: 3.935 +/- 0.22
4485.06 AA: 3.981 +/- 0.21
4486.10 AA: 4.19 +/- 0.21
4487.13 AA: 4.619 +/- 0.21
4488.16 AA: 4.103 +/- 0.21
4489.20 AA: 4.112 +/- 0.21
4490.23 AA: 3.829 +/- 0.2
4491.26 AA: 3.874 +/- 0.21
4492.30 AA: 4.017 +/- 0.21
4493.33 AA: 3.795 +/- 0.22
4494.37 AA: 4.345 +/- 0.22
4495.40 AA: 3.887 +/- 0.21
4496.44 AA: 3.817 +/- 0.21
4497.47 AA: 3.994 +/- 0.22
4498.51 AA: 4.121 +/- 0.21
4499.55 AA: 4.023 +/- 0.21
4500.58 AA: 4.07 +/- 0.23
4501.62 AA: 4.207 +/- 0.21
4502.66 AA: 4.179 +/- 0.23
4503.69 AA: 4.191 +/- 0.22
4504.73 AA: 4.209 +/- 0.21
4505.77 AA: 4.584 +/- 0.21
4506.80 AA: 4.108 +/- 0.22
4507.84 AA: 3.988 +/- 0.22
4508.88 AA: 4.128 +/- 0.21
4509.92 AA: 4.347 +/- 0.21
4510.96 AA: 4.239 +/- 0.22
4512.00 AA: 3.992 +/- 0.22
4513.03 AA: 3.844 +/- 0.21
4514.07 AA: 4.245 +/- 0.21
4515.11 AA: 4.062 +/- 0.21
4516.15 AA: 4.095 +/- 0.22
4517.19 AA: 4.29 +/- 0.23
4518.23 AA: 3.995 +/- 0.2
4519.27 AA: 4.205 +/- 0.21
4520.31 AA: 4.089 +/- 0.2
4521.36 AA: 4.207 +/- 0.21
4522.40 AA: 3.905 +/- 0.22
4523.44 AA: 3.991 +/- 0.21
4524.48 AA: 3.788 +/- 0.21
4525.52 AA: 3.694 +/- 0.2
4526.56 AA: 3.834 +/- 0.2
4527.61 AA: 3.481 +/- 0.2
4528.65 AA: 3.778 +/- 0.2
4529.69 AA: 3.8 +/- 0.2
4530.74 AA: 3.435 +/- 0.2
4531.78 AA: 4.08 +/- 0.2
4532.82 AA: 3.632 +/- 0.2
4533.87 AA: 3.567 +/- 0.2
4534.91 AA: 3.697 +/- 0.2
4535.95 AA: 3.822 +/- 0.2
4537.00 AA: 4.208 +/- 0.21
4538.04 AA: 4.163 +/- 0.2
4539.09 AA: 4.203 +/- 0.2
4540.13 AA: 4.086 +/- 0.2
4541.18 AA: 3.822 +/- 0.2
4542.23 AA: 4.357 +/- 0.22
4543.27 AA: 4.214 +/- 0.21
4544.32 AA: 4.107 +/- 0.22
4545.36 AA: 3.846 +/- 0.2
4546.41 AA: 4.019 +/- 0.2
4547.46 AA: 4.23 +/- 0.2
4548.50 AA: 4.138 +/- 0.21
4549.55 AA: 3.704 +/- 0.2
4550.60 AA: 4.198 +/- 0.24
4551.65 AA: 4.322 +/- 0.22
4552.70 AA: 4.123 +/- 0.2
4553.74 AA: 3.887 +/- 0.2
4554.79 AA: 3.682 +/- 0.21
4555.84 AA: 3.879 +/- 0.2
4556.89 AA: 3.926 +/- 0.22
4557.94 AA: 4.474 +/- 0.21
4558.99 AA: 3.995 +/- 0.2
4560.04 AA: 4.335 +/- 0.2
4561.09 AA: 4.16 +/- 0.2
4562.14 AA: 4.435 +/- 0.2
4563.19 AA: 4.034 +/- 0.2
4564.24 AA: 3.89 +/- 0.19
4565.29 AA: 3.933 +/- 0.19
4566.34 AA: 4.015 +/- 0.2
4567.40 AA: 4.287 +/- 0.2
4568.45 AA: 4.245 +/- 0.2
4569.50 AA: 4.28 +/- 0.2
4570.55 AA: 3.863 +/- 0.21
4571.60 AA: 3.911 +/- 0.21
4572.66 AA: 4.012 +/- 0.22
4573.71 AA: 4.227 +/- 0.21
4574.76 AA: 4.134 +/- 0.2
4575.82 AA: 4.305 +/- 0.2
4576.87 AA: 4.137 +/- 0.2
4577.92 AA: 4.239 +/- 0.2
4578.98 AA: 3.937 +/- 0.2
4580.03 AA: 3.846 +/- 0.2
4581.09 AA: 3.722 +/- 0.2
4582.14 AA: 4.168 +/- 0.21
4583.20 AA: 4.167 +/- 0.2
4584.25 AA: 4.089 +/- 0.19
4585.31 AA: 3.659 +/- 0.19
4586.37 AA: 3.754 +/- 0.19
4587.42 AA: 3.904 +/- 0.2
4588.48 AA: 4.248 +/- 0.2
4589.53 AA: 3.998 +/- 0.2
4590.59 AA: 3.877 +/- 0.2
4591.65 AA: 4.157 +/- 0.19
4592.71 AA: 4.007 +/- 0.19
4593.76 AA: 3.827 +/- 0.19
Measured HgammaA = -2.4 AA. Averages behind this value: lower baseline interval 3.07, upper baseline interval 3.66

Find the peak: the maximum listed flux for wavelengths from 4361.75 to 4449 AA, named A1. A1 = 4.538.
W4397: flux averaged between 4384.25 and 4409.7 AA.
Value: 3.53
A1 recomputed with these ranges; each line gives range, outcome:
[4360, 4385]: 4.371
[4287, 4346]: 4.361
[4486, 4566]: 4.619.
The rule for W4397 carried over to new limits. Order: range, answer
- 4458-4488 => 3.92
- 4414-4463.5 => 3.8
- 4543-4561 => 4.06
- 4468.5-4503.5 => 4.04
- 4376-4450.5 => 3.75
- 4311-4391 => 3.55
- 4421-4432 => 3.88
